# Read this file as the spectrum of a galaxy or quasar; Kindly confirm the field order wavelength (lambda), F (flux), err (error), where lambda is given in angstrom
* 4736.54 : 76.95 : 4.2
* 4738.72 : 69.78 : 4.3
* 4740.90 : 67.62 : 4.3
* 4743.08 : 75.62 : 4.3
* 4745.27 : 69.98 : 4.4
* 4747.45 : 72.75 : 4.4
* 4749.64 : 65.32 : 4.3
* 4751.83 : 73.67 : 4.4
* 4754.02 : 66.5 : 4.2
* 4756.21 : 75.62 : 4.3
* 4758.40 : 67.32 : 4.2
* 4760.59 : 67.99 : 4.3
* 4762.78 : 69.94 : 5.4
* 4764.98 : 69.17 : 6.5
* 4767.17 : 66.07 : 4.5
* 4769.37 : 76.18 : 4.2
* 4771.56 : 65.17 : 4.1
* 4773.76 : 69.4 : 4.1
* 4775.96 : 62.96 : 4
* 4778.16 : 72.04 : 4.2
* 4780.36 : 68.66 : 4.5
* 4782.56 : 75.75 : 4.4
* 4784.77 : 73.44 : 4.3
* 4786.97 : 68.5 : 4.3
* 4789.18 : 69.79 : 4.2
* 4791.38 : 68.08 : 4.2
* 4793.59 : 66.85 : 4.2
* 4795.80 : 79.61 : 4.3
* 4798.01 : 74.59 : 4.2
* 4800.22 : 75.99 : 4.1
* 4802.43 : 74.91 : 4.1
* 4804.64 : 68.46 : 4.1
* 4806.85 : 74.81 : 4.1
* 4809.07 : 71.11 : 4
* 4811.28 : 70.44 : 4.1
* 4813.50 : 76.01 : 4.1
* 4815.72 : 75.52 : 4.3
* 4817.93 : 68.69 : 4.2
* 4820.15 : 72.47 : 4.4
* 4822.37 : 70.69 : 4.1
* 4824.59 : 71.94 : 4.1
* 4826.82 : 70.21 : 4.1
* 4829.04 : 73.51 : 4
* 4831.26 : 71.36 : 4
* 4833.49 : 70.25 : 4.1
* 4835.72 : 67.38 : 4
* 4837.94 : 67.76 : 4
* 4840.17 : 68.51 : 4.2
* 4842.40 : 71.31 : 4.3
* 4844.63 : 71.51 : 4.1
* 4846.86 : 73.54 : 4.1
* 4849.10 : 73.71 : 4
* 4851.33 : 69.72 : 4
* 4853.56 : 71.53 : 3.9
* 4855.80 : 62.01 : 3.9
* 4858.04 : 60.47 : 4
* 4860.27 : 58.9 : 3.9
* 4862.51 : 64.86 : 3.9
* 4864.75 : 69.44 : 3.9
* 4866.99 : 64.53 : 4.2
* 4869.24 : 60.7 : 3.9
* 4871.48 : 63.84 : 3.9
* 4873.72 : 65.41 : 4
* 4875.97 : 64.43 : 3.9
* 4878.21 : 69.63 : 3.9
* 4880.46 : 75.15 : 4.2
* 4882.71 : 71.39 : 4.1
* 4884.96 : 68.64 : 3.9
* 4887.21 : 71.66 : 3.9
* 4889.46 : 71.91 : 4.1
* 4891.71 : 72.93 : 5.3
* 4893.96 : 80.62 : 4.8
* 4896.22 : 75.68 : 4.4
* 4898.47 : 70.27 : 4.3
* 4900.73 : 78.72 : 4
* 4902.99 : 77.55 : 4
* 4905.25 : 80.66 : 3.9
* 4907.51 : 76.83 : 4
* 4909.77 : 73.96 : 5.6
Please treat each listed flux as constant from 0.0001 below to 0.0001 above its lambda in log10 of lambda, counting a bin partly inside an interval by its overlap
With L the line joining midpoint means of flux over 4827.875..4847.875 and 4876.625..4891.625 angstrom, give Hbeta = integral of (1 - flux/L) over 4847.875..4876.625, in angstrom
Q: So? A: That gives 2.3 angstrom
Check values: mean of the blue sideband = 70.6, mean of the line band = 65.4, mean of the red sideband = 71.3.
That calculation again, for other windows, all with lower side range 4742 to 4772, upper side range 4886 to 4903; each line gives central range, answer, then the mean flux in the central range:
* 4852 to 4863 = 1.46 angstrom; 63.7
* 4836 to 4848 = 0.44 angstrom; 70.3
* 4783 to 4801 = -0.21 angstrom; 72.1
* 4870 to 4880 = 1.06 angstrom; 66.3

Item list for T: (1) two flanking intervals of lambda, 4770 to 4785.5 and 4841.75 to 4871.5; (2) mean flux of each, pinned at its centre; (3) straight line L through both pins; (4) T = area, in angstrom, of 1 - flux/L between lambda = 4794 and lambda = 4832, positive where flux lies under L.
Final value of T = -2.44 angstrom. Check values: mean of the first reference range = 69.7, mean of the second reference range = 66.9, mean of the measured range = 72.9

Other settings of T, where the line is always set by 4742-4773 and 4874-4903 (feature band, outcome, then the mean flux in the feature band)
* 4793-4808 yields -0.6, 73.8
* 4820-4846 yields 0.4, 70.5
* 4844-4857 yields 0.3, 70.2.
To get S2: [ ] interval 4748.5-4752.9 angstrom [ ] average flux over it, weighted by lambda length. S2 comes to 69.4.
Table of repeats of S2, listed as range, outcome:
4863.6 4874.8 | 64.8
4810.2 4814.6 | 73.2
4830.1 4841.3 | 69.1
